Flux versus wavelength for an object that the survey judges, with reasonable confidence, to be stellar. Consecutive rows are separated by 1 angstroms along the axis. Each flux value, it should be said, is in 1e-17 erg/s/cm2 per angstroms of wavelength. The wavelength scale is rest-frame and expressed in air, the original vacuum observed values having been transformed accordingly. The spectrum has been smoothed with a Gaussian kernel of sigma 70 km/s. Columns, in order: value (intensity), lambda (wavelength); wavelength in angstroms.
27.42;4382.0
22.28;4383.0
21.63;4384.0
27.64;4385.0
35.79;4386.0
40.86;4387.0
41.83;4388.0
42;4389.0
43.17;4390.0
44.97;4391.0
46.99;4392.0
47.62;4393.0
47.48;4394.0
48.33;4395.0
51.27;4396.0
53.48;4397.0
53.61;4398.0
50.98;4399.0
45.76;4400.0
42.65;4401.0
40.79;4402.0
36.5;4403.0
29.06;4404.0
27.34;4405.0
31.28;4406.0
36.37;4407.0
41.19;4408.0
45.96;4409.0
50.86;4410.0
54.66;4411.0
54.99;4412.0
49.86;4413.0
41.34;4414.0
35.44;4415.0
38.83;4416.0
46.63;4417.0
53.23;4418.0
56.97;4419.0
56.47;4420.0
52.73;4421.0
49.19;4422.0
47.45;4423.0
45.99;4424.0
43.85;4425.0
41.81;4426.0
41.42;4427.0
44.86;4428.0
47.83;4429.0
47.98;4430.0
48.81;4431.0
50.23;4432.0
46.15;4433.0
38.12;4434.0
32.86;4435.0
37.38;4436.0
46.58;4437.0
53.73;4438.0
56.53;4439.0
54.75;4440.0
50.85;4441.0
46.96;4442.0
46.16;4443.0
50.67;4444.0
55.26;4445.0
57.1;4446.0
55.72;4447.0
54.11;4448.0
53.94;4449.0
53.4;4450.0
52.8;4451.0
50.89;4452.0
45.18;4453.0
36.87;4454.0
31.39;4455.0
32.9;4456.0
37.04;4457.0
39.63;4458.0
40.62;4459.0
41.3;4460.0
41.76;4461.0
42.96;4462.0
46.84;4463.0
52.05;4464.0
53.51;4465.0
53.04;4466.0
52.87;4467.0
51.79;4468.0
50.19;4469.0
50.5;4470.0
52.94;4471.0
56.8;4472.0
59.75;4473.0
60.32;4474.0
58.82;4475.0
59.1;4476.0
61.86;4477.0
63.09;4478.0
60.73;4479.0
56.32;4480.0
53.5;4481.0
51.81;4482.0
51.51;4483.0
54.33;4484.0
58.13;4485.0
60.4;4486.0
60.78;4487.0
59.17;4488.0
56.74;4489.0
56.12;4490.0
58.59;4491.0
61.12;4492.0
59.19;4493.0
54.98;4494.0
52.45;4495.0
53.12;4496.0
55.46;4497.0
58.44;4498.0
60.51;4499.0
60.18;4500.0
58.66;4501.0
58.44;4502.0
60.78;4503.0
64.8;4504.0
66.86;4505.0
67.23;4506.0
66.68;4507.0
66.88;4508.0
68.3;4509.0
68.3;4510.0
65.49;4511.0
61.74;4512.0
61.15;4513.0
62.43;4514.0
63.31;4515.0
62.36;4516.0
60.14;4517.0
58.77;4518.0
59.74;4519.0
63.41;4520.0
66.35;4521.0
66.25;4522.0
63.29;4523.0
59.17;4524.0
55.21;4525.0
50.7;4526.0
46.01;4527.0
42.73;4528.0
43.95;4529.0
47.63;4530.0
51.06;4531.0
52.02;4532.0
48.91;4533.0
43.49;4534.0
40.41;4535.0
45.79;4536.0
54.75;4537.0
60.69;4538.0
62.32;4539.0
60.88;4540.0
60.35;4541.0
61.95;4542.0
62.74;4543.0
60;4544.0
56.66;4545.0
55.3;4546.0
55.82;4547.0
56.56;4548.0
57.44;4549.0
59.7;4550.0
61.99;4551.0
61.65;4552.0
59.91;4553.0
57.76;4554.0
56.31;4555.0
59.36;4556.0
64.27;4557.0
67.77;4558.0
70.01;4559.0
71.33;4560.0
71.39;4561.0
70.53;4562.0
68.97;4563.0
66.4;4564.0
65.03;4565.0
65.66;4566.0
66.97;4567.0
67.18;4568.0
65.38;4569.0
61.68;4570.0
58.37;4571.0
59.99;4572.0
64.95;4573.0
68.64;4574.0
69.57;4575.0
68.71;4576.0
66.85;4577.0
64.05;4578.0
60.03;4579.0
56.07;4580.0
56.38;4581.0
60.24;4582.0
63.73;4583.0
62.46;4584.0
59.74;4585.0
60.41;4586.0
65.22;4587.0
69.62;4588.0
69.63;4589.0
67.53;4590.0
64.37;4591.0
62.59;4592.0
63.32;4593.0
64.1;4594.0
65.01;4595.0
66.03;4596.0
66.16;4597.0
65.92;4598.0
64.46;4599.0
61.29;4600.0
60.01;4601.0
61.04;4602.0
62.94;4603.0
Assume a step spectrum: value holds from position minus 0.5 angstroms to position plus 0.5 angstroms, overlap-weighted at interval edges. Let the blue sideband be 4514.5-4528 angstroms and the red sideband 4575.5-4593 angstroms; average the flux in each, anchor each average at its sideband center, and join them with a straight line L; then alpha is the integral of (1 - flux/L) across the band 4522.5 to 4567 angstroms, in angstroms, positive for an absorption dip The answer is 1.9 angstroms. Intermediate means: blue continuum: 59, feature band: 58.1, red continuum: 63.4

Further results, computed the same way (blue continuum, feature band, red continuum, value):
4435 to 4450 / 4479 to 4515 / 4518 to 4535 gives -4.9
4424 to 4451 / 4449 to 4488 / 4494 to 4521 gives 2.4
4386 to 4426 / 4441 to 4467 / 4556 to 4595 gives 1.9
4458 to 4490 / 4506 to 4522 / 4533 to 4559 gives -2.2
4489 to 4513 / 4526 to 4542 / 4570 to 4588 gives 2.8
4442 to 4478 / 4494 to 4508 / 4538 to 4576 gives -1.2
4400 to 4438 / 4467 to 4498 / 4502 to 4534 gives -1.6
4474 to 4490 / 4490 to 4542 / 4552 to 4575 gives 2.2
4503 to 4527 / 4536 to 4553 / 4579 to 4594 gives 1.0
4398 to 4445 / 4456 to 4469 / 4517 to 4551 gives 0.9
